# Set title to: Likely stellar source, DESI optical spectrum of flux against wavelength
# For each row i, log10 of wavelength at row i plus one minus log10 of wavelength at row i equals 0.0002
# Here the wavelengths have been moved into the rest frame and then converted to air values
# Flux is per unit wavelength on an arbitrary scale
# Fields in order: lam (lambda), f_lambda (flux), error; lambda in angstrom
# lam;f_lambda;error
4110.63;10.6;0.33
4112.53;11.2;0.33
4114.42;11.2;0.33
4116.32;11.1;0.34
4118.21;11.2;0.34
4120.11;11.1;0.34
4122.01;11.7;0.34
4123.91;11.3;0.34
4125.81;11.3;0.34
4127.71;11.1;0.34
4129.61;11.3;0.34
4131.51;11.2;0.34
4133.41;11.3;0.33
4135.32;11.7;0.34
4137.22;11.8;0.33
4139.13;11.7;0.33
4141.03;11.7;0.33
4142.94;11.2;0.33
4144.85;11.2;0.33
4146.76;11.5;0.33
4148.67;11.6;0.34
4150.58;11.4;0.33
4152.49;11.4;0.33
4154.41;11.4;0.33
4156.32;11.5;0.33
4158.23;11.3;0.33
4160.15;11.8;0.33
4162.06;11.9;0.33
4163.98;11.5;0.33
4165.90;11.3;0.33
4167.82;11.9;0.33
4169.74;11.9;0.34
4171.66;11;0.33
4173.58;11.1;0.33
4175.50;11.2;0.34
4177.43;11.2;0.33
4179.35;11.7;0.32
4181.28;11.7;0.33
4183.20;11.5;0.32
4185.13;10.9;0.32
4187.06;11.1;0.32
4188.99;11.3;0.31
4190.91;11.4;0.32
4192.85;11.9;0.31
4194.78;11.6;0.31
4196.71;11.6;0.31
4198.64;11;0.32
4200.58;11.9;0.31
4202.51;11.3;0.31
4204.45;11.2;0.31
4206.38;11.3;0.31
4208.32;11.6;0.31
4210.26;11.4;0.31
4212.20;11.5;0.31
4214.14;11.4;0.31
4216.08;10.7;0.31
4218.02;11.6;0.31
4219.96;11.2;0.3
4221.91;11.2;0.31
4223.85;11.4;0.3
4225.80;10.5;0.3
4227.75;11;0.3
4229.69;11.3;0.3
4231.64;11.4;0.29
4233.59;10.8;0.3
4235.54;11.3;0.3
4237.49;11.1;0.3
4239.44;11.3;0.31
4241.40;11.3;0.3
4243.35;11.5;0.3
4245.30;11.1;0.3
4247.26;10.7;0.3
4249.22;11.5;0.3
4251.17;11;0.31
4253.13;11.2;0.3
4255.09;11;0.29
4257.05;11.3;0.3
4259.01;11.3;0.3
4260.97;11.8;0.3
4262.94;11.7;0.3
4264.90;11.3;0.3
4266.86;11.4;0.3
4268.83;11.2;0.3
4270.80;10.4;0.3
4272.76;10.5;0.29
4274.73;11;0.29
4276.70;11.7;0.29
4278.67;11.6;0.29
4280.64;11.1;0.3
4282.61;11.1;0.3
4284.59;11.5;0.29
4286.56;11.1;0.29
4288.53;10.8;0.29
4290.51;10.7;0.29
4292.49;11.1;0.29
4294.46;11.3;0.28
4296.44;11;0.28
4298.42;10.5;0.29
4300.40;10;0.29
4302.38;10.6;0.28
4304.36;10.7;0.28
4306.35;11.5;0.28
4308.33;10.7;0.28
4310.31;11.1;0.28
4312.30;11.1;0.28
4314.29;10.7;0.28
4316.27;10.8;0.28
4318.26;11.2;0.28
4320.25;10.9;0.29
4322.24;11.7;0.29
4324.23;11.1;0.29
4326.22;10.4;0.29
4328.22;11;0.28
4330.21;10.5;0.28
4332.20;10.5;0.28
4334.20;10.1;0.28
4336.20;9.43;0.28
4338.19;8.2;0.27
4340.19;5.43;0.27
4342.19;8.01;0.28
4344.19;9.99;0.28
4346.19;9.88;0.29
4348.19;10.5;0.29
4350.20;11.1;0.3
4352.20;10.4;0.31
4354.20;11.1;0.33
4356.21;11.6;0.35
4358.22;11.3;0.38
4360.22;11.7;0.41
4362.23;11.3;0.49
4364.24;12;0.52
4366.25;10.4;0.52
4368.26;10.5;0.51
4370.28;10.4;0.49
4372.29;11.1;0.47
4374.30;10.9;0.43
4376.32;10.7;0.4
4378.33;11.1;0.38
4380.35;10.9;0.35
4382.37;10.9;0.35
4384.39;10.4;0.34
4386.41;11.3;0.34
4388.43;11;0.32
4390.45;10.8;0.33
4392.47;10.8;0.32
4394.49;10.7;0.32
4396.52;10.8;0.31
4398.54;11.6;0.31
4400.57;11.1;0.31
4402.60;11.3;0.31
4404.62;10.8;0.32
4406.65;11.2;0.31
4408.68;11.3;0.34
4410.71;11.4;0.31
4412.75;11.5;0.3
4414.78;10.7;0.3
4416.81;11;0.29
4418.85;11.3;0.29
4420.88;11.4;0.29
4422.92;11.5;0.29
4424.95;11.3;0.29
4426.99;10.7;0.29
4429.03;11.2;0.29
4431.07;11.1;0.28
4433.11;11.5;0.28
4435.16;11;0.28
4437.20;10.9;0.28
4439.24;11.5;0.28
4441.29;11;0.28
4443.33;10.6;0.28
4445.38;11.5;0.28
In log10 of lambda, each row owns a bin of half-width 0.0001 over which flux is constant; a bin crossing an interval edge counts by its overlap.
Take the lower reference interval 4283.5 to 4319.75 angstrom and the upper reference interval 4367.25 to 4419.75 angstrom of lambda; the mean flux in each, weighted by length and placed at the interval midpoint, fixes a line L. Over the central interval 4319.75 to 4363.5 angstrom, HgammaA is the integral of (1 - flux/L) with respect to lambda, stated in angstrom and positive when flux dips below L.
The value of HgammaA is 2.6 angstrom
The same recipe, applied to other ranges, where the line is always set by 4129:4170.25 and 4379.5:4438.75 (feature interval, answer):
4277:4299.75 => 0.4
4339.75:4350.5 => 1.9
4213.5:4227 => 0.3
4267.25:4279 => 0.3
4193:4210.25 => 0.0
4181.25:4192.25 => 0.1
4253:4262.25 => 0.0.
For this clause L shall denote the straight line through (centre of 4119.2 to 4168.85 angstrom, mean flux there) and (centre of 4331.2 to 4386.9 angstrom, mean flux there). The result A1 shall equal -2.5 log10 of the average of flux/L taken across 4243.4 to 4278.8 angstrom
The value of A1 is -0.032 mag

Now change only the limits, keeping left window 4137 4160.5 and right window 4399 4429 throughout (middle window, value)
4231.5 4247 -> 0.02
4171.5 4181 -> 0.02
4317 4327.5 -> 0.02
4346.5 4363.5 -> 0.02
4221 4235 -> 0.03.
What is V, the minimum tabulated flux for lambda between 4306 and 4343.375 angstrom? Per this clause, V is 5.43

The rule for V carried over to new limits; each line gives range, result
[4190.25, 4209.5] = 11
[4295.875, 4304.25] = 10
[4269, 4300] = 10.4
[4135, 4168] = 11.2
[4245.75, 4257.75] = 10.7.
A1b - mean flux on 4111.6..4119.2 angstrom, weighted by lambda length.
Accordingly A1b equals 11.2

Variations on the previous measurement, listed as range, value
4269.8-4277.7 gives 10.9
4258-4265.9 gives 11.5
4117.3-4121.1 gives 11.1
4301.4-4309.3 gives 10.9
